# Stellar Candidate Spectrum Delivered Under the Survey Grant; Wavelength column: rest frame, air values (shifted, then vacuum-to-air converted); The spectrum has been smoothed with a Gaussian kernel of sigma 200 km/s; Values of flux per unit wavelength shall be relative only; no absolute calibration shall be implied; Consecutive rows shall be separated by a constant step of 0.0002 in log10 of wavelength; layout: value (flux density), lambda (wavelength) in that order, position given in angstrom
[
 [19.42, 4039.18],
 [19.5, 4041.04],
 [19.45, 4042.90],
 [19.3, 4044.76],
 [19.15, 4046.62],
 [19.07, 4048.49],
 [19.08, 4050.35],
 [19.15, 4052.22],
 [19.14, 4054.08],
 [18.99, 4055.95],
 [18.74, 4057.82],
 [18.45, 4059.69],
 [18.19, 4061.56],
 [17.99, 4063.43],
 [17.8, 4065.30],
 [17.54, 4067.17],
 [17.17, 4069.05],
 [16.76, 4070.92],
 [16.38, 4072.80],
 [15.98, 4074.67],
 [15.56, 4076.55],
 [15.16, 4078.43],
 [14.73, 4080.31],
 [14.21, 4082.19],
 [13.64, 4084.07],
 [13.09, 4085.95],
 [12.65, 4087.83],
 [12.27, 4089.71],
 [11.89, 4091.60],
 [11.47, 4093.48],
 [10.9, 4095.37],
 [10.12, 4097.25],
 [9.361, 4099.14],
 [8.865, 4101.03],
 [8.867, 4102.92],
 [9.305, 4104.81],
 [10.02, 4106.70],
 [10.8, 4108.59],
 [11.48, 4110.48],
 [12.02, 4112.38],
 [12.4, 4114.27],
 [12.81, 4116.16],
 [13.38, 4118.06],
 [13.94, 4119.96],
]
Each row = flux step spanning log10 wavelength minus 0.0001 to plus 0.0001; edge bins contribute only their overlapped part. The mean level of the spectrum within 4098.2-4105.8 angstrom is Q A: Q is 9.1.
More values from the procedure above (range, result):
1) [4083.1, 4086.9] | 13.4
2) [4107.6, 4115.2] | 11.7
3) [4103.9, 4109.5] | 10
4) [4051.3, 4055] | 19.2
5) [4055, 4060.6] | 18.7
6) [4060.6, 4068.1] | 17.9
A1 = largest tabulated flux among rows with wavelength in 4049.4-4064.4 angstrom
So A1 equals 19.15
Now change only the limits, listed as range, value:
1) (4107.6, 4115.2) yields 12.4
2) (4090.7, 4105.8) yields 11.89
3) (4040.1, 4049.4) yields 19.5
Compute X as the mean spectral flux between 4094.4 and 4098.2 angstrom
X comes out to 10.5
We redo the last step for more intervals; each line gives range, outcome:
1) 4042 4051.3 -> 19.2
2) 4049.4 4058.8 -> 19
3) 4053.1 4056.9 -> 19.1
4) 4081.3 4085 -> 13.9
